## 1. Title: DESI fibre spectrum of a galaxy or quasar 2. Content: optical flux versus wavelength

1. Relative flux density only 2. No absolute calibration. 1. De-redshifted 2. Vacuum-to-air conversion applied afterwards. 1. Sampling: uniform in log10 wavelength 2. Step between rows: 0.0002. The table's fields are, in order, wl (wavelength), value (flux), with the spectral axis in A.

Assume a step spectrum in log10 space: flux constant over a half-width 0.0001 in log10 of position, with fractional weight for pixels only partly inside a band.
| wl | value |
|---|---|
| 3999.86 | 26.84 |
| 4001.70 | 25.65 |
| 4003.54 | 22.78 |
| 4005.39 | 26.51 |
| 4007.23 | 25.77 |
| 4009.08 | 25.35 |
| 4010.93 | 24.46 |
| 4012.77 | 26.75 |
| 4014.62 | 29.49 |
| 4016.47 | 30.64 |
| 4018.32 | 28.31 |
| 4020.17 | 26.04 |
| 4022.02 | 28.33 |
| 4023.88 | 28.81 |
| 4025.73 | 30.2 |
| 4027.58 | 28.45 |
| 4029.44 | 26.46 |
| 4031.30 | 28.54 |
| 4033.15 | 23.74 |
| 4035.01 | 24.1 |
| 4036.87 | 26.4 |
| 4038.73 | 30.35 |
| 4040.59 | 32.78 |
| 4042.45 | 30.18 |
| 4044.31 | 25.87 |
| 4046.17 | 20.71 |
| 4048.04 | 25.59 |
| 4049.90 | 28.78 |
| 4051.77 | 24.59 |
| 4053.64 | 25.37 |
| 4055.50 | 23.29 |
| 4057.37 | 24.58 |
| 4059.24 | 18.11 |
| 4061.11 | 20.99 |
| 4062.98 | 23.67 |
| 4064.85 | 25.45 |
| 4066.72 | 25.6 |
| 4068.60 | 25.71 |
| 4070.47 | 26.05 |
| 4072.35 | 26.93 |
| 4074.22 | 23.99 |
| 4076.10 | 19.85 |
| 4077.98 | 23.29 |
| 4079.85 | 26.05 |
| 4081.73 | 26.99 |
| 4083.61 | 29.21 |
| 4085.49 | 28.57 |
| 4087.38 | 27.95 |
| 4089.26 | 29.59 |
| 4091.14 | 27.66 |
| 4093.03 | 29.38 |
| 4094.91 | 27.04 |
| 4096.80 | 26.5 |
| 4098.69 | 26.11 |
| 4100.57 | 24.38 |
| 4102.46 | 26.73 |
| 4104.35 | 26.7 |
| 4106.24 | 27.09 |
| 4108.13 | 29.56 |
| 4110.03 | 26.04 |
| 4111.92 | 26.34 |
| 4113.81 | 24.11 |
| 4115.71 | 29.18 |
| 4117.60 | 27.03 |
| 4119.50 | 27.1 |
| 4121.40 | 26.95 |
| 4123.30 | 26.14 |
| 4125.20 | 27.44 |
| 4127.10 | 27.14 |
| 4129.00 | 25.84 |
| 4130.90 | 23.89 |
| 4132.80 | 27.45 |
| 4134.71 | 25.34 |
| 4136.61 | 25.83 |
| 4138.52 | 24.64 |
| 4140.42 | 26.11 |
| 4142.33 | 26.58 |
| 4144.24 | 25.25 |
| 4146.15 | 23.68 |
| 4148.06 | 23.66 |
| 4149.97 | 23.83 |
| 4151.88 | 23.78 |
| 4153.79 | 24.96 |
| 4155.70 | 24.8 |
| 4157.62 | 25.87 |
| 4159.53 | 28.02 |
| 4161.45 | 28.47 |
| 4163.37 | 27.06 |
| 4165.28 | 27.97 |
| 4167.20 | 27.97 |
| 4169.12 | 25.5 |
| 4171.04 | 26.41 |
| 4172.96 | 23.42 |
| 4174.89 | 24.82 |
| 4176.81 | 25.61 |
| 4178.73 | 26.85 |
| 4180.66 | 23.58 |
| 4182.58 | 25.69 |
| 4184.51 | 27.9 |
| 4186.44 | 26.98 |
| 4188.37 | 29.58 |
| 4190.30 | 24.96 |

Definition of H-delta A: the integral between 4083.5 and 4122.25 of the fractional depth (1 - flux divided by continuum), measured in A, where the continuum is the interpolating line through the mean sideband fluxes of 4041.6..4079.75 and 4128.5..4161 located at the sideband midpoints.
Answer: -3.7 A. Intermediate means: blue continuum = 24.5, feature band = 27.3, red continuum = 25.3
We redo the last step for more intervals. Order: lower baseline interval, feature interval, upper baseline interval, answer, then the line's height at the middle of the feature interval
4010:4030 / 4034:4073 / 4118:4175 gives 2.8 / 27.5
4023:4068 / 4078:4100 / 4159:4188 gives -1.2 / 26.1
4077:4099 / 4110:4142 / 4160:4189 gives 0.8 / 27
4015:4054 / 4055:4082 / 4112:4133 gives 3.1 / 27.1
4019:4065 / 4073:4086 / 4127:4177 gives 0.3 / 25.9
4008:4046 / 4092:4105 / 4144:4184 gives -0.1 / 26.6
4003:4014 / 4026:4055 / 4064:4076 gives -1.7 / 25.3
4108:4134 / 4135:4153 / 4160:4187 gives 1.1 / 26.5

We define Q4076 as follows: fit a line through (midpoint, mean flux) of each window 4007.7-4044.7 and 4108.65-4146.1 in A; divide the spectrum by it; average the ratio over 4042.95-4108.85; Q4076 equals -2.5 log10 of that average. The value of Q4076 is 0.054 mag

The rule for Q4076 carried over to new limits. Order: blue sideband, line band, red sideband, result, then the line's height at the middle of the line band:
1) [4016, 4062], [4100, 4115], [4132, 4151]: -0.04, 25.6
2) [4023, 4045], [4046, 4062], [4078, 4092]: 0.18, 27.9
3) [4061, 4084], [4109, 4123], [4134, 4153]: -0.07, 24.9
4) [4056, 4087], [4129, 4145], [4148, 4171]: 0.00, 25.8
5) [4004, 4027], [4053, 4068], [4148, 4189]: 0.16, 27.1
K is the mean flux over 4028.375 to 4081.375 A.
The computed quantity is 25.3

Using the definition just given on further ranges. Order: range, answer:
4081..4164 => 26.5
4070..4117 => 26.6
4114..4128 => 27.1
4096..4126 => 26.7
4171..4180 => 25.2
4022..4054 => 27.2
